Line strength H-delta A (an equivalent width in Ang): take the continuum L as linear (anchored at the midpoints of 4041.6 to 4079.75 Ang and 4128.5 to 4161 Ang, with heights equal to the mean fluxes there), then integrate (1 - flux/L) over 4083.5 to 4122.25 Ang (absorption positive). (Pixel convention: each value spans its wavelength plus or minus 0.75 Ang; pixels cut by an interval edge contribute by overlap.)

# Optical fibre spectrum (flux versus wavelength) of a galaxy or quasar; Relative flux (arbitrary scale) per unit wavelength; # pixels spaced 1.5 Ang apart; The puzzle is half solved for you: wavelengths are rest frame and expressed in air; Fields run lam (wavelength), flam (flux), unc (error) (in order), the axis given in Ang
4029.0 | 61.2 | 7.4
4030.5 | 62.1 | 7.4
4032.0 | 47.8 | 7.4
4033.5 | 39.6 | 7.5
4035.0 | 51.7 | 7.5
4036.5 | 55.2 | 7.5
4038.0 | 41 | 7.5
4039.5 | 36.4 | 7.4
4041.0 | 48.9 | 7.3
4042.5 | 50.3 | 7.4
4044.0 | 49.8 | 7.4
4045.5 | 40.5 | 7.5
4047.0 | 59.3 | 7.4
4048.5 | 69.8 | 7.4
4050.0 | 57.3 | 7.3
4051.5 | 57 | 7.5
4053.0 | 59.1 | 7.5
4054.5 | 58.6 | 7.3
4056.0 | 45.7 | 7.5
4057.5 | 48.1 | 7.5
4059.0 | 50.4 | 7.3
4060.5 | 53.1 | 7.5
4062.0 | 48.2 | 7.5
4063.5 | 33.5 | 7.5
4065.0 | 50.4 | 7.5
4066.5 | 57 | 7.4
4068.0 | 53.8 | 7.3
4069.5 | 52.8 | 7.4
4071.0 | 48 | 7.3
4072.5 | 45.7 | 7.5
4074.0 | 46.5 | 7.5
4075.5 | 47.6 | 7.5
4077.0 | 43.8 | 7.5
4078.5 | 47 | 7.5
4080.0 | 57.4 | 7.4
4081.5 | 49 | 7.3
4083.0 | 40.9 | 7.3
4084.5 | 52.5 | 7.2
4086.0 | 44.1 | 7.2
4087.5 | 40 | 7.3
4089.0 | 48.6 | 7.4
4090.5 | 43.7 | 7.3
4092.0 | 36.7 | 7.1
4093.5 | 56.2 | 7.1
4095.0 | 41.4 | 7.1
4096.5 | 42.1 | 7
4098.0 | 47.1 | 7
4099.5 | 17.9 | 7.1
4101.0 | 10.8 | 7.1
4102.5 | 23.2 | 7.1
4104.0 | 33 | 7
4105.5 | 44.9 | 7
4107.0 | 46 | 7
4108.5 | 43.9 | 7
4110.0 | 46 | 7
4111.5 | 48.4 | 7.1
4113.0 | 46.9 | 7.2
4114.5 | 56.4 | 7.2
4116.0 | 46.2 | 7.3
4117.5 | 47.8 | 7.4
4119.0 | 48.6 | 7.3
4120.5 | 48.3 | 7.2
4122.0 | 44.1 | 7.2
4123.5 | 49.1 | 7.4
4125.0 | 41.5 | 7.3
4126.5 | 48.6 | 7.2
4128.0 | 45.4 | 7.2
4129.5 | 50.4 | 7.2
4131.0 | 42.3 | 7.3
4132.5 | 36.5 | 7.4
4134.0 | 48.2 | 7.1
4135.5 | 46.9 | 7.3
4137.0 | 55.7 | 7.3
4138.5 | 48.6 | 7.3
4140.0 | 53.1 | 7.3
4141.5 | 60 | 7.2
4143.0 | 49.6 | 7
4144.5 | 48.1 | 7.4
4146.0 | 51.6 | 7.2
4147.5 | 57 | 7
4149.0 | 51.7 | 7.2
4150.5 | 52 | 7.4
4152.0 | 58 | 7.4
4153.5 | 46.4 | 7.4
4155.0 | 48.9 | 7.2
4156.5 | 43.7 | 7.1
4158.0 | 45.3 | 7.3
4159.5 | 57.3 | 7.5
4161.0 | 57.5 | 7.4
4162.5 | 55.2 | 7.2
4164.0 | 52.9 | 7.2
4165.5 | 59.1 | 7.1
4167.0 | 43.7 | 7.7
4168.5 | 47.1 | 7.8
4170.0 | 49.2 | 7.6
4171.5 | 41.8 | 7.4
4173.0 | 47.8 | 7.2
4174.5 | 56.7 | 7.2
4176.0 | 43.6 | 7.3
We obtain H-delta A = 6.2 Ang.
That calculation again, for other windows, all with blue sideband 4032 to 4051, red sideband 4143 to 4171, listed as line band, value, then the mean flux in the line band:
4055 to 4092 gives 2.0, 47.7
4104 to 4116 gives 1.0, 46.5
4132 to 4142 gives 0.2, 49.9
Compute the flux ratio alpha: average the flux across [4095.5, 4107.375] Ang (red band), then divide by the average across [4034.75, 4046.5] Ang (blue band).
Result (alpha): 0.7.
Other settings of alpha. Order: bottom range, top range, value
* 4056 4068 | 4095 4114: 0.78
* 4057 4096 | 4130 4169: 1.07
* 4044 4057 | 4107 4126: 0.85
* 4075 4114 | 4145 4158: 1.20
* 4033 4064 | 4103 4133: 0.91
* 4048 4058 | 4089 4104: 0.64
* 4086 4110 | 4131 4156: 1.30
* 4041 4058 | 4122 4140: 0.87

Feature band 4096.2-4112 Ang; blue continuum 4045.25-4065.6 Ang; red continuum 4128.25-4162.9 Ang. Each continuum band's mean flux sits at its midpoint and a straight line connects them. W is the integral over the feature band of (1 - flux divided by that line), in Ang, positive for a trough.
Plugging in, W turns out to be 4.6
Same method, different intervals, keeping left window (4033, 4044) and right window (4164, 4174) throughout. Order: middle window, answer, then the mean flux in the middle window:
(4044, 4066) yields -2.5 Ang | 52.2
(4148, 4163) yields -1.0 Ang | 51.6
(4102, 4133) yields 1.9 Ang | 44.9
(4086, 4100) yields 1.6 Ang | 42.1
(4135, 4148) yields -1.1 Ang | 52.3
